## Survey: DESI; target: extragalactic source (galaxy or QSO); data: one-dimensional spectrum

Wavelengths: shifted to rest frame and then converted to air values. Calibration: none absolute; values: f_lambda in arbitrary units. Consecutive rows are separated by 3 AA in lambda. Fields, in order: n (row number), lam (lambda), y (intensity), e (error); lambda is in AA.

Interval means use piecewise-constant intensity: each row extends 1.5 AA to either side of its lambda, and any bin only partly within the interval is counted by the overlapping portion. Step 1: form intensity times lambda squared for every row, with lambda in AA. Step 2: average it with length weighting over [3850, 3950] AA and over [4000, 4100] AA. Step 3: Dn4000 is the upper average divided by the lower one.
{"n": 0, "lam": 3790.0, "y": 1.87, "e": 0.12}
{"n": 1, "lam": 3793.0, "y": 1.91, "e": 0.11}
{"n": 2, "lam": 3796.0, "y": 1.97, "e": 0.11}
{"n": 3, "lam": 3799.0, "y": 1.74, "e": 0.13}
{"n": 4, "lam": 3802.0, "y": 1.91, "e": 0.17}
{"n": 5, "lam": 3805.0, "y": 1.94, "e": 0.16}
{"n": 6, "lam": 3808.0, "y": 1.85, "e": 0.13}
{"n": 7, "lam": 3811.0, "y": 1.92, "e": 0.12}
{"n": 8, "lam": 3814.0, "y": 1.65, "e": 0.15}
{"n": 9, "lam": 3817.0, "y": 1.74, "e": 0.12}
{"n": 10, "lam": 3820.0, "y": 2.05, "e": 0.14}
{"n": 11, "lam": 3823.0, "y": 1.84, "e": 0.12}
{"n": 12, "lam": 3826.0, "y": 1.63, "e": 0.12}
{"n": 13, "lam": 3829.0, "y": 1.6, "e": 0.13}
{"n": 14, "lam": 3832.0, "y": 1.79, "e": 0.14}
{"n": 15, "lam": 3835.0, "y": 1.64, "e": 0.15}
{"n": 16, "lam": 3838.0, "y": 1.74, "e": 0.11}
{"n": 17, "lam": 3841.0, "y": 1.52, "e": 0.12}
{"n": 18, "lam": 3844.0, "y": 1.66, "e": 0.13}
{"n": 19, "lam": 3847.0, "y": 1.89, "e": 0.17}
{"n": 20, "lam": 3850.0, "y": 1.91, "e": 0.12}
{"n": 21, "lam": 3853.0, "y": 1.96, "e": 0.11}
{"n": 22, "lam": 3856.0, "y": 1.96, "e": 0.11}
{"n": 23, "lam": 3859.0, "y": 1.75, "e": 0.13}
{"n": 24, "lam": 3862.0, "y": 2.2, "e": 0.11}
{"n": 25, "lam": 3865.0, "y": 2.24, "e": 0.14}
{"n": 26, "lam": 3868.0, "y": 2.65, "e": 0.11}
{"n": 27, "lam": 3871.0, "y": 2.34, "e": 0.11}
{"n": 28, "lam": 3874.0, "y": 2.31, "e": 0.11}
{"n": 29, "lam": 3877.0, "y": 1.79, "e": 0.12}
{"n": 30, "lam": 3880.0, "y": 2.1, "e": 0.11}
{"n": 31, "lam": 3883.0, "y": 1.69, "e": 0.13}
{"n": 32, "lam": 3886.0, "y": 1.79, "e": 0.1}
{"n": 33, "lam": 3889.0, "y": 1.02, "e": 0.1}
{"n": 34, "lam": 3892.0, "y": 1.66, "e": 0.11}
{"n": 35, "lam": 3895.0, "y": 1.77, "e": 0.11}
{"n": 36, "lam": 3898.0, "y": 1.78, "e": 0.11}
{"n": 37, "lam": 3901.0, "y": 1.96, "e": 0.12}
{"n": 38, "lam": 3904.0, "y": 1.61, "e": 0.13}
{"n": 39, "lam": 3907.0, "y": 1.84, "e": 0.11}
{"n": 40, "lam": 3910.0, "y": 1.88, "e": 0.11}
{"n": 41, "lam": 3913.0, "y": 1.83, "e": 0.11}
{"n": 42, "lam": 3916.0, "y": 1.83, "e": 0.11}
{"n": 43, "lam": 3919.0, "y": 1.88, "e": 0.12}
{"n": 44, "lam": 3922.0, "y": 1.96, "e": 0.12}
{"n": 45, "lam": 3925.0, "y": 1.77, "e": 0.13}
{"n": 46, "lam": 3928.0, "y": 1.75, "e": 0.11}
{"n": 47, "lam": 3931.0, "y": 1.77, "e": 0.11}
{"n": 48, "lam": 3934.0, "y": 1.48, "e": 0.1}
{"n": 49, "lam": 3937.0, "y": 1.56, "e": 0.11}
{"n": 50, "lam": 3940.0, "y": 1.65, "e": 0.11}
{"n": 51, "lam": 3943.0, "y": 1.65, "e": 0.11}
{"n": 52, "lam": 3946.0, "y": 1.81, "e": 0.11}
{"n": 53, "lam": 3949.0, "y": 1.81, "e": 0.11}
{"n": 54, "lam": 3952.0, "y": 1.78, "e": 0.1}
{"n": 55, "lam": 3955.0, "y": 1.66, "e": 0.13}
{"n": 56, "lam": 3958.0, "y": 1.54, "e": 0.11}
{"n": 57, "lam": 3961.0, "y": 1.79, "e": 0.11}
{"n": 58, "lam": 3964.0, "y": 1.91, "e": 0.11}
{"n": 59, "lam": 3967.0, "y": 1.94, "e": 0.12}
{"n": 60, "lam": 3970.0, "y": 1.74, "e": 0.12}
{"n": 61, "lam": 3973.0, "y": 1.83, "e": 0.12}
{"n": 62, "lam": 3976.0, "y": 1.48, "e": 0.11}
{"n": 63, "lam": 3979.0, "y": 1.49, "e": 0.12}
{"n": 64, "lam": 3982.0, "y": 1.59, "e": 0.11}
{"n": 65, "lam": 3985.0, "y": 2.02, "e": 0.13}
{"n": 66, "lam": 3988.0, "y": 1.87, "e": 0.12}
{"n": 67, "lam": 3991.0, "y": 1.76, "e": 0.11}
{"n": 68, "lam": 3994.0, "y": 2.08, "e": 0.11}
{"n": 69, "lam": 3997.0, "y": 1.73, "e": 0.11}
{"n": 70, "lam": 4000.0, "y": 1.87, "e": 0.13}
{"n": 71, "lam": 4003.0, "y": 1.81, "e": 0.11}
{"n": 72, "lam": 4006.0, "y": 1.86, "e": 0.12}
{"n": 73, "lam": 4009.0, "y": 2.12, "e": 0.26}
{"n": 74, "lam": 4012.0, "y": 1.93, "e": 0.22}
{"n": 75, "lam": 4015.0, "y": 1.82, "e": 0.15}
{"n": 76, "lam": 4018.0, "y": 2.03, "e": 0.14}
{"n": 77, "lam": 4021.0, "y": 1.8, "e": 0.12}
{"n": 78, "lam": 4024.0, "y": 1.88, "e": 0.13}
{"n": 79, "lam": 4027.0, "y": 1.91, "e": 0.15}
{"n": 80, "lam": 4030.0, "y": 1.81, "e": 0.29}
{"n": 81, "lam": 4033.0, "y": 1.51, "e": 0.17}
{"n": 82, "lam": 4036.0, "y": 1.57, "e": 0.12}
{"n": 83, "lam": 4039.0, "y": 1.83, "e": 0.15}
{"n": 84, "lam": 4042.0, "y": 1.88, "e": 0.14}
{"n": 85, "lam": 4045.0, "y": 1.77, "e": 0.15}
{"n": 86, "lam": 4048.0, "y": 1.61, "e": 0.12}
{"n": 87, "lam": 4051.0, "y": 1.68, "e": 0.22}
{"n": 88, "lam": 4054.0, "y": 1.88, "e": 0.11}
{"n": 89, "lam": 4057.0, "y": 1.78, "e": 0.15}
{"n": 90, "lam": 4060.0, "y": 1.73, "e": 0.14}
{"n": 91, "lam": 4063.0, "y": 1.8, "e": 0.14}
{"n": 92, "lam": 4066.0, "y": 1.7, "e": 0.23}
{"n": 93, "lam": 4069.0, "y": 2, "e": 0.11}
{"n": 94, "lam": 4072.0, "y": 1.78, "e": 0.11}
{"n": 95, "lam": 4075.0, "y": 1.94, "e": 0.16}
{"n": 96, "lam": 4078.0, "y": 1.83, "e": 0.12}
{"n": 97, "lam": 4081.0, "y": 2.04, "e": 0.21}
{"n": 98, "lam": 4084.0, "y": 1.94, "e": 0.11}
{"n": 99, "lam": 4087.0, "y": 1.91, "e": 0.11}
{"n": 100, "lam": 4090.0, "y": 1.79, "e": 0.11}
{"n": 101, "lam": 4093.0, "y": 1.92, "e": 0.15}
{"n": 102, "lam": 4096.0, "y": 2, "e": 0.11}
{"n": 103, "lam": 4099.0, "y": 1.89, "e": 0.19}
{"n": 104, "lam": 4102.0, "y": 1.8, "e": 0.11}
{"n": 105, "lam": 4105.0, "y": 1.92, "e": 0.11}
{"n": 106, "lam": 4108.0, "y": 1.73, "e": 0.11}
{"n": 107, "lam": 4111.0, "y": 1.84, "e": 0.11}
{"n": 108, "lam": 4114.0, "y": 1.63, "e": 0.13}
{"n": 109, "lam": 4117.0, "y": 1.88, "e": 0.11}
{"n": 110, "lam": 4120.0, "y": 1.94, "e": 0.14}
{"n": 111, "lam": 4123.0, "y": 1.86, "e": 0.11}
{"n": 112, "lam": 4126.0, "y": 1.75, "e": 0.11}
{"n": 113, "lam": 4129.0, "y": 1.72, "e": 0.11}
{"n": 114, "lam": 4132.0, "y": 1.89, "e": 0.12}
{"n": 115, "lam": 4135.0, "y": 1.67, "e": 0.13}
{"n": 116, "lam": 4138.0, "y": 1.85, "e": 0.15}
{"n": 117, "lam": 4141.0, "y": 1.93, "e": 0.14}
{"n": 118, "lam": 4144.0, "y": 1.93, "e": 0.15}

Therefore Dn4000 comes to 1.1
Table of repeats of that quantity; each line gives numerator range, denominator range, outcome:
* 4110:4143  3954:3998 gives 1.11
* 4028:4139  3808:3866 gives 1.13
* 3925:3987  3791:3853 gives 1.02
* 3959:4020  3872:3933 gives 1.06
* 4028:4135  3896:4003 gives 1.10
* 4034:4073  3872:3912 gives 1.07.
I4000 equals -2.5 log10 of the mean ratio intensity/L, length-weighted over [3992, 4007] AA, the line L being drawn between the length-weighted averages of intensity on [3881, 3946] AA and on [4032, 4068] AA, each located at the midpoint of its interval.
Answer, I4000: -0.08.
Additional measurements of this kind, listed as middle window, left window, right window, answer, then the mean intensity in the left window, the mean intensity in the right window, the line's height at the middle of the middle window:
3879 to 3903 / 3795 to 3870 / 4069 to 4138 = 0.10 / 1.87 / 1.85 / 1.87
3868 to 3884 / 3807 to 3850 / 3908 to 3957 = -0.20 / 1.76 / 1.75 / 1.75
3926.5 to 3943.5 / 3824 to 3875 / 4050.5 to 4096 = 0.16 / 1.92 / 1.86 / 1.9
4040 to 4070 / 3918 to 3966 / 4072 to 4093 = 0.05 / 1.74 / 1.9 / 1.87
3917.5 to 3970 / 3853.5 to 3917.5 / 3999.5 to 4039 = 0.08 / 1.91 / 1.84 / 1.88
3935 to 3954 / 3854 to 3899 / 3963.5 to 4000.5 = 0.08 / 1.94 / 1.79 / 1.84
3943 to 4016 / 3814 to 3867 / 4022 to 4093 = 0.01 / 1.83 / 1.81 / 1.82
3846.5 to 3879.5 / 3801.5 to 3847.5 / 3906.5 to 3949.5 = -0.19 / 1.77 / 1.76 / 1.77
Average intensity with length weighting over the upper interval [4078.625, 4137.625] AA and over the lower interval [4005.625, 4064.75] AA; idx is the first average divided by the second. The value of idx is 1.0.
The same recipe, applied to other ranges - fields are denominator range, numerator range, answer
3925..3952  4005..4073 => 1.07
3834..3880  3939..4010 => 0.90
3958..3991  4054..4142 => 1.05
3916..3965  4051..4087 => 1.07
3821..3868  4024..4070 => 0.95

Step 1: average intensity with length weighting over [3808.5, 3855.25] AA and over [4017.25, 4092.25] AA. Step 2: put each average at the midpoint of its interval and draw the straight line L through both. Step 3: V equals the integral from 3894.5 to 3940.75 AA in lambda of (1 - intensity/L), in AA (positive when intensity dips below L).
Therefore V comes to 0.46 AA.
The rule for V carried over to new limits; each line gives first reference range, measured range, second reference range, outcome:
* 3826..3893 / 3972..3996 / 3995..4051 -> 0.9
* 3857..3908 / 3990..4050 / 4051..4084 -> 1.1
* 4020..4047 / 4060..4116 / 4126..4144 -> -1.9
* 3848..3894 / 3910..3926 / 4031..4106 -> 0.5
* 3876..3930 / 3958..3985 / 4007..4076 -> 1.0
